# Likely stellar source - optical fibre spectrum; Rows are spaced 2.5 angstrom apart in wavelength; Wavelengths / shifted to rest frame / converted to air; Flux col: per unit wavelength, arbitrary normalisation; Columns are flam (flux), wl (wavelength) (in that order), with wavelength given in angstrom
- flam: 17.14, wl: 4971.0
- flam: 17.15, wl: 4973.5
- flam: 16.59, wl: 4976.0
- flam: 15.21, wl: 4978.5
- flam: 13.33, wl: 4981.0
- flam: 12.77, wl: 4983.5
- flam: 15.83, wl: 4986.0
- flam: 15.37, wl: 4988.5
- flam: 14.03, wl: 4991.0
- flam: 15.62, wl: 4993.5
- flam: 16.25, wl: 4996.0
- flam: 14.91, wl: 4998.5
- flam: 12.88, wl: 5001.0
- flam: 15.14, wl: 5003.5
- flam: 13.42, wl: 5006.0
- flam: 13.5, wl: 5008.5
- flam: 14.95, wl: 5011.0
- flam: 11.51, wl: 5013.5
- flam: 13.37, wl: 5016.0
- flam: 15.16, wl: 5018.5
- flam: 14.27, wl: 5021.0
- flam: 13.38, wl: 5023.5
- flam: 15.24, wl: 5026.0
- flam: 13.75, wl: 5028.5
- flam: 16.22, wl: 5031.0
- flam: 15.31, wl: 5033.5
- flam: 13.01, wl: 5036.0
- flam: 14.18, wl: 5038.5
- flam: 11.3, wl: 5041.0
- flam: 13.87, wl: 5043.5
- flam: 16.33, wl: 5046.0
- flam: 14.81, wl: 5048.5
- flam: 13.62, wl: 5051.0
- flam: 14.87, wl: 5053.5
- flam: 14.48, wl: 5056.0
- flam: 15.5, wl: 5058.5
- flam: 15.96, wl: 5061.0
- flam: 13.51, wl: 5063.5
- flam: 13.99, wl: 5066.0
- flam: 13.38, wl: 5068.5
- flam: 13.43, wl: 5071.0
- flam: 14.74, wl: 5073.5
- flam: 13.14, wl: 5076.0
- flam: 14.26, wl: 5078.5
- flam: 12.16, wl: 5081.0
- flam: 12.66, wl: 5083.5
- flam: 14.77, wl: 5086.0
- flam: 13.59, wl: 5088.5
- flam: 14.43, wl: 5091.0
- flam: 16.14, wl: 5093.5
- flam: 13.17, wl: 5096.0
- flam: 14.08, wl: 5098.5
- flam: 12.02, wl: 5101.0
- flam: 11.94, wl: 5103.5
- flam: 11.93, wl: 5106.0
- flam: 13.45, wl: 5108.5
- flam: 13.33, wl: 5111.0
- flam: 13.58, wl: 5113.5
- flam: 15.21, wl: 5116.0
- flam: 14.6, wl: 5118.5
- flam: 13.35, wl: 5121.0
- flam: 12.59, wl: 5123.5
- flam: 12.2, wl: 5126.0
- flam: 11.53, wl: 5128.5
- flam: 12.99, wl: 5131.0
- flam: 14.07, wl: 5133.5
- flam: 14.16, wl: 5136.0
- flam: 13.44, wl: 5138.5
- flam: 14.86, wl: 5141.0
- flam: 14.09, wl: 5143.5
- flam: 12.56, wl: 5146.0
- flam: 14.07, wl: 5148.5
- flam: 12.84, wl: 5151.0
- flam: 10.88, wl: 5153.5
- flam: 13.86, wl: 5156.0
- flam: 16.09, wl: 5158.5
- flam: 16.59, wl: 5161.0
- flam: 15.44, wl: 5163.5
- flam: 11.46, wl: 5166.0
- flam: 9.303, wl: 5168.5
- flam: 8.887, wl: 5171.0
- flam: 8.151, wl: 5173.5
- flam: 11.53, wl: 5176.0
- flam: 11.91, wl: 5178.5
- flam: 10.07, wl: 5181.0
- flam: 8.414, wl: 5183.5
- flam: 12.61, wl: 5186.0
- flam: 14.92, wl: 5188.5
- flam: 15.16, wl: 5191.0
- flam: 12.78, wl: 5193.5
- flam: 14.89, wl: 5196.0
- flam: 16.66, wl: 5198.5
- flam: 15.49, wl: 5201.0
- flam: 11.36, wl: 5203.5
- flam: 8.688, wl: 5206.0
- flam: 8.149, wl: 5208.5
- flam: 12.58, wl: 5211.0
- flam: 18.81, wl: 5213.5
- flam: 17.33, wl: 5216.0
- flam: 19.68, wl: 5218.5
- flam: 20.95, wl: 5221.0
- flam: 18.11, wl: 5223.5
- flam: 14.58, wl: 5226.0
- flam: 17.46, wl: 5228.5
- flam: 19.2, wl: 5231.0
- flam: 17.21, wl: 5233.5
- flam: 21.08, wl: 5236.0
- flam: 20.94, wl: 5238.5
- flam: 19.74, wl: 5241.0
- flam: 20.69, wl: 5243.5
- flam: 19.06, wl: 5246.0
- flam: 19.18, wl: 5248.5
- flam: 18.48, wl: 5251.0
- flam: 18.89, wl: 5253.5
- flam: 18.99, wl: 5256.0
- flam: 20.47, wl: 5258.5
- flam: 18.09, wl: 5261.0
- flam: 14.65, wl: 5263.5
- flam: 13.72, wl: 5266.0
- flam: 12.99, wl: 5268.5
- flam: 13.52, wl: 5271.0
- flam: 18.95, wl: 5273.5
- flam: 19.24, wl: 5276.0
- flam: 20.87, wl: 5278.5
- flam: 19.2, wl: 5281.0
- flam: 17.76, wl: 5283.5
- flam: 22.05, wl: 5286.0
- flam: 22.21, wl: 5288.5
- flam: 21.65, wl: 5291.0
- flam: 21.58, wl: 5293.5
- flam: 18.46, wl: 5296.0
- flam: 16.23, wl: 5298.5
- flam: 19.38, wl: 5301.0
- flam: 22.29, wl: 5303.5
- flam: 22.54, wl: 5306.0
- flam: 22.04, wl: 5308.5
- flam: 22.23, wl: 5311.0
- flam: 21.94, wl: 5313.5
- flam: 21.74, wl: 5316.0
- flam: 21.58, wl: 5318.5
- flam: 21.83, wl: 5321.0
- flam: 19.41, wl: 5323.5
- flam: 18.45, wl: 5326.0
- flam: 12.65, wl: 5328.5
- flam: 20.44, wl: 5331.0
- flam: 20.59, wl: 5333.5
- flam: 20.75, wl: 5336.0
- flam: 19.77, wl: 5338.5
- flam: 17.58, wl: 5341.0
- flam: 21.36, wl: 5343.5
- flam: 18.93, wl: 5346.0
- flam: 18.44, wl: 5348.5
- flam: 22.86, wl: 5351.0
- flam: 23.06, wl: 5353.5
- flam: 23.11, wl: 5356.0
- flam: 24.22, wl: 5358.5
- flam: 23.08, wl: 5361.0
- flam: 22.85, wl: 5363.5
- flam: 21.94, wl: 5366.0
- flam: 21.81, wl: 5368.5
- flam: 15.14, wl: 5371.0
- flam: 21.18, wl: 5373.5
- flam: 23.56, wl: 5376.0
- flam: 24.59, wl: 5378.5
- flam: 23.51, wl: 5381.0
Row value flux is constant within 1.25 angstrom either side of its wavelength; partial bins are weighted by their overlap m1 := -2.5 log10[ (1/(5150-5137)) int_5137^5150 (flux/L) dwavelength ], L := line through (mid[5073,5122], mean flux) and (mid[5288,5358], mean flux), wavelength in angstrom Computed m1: 0.09 mag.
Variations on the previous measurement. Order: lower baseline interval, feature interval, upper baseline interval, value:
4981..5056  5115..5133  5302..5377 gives 0.24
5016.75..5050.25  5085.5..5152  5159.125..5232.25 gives 0.05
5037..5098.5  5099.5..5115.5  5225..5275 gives 0.16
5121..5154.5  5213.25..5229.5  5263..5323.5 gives -0.09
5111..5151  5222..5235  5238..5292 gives -0.01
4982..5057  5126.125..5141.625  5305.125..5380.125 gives 0.24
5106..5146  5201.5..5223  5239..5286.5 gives 0.12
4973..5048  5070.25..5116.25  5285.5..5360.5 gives 0.19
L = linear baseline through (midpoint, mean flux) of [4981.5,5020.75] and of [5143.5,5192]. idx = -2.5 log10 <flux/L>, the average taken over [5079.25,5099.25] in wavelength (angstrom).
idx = -0.05 mag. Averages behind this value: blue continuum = 14.3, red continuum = 12.4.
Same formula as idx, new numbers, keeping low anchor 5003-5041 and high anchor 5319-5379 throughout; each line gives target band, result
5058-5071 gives 0.044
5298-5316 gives -0.072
